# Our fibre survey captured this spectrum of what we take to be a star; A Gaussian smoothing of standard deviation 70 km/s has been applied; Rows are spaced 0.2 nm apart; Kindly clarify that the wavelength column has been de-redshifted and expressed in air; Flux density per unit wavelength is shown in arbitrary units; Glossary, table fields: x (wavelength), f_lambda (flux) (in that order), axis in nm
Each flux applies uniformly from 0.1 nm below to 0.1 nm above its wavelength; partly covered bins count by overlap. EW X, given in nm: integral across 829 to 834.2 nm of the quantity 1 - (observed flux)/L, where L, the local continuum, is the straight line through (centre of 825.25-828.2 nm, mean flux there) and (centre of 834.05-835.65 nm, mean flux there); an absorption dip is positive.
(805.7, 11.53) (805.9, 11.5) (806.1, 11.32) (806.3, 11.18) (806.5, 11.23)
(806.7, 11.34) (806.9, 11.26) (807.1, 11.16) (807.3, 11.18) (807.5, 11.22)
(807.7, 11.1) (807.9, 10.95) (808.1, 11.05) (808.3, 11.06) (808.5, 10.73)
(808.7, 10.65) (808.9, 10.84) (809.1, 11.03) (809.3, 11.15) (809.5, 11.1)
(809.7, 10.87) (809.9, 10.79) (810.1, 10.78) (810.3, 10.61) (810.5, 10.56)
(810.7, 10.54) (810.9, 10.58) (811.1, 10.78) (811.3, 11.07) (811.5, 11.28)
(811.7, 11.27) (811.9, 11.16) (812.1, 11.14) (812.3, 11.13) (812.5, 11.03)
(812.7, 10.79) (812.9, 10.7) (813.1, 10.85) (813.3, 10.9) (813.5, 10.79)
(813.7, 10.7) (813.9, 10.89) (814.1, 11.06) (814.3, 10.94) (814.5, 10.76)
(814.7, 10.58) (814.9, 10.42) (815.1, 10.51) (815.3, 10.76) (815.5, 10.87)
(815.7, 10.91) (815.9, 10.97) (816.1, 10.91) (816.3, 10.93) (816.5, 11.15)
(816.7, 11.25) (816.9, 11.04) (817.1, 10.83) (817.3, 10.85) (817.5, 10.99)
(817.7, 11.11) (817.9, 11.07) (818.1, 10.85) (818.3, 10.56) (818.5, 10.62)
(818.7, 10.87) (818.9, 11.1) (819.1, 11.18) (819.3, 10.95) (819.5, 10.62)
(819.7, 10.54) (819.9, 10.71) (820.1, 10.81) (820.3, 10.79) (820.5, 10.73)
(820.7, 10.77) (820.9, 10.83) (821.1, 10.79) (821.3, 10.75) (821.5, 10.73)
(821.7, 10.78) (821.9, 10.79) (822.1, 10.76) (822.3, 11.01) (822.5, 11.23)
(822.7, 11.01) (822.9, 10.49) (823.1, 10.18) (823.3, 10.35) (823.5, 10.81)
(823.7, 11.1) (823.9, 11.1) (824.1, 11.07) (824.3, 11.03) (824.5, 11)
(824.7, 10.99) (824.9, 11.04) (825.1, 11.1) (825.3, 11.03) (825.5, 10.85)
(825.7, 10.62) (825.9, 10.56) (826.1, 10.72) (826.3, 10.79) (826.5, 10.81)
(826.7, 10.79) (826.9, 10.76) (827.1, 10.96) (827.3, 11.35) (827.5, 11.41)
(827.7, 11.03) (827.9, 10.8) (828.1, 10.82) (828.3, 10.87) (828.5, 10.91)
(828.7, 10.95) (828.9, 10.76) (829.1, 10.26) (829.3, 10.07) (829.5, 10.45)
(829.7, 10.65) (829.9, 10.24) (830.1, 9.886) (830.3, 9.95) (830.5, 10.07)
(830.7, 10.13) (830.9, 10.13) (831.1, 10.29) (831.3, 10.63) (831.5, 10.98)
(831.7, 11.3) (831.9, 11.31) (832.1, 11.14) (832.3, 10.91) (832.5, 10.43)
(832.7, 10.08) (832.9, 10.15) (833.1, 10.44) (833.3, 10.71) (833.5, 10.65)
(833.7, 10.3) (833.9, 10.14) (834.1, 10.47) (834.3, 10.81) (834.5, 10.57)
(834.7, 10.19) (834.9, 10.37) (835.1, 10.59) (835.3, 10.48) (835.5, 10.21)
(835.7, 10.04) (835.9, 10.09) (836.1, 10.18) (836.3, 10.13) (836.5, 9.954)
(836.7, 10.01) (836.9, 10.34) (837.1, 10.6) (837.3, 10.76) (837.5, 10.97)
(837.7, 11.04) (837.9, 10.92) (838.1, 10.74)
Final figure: 0.08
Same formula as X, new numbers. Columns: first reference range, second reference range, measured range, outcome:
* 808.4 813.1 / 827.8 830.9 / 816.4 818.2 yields -0.047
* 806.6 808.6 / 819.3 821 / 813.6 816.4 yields 0.023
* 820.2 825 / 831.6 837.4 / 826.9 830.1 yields -0.027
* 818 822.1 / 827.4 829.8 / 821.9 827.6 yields -0.065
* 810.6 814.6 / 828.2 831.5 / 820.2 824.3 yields -0.068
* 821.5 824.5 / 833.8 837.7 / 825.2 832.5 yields -0.046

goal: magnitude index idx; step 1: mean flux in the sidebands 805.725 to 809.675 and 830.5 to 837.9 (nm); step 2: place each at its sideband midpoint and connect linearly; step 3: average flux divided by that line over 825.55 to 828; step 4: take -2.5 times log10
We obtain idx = -0.022 mag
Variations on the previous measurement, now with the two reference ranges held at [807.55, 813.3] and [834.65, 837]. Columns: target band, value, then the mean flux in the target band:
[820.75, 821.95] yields -0.02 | 10.8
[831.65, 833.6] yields -0.04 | 10.7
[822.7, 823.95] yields -0.01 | 10.7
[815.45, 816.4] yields -0.02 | 10.9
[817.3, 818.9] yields -0.02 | 10.9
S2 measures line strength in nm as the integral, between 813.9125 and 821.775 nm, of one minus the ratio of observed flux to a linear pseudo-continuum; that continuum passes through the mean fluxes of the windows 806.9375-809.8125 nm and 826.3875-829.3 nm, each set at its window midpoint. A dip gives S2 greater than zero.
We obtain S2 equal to 0.07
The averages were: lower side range 11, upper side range 10.9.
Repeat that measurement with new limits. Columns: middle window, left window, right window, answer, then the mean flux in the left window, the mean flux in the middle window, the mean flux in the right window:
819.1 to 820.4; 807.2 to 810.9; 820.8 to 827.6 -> 0.013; 10.9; 10.8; 10.9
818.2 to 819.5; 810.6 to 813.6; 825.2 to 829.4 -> 0.003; 10.9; 10.9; 10.8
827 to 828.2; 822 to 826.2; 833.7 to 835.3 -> -0.038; 10.9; 11.1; 10.4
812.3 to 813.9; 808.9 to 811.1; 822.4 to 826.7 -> -0.005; 10.8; 10.8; 10.8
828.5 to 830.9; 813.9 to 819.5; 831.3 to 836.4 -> 0.062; 10.9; 10.3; 10.5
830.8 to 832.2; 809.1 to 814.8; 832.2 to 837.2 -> -0.053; 10.9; 10.8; 10.4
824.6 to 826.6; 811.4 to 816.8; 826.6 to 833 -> -0.026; 10.9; 10.9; 10.6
